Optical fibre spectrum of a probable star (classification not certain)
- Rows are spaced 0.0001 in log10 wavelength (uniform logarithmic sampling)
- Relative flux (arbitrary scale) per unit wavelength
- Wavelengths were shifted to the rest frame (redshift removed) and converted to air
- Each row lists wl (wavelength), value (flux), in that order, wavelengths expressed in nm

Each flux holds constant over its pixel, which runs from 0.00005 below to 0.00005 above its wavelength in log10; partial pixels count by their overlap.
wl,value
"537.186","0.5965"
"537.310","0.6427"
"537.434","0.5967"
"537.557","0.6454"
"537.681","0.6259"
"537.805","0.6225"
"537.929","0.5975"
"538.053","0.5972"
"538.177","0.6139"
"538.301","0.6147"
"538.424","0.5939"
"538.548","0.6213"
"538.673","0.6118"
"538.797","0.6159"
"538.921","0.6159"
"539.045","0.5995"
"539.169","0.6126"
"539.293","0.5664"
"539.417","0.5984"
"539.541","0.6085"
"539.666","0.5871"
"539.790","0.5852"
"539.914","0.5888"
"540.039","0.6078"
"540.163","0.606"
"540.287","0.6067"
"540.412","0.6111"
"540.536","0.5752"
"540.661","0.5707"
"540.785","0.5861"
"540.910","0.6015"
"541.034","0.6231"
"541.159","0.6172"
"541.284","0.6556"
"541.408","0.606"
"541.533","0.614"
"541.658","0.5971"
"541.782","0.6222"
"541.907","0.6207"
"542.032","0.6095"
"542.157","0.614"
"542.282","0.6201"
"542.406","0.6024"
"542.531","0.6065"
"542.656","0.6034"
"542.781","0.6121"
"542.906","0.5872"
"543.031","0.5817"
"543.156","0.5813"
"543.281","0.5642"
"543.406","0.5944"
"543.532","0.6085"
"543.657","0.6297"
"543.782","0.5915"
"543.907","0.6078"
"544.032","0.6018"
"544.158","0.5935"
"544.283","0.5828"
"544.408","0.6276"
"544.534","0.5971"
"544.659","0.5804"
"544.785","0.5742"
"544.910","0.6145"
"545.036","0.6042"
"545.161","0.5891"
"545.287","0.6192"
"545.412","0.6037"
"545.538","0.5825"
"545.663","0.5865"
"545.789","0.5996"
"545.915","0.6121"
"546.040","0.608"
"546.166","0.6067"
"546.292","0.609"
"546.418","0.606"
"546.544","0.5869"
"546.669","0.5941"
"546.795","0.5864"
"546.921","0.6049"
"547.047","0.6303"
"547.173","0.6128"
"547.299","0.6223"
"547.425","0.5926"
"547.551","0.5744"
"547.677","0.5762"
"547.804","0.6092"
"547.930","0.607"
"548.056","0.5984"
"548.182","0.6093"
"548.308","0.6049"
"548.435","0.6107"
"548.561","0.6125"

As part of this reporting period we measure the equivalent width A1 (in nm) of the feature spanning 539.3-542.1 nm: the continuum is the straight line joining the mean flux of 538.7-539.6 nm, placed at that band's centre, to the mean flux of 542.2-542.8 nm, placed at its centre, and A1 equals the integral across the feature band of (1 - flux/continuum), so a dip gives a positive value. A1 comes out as 0.01 nm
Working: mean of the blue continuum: 0.603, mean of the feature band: 0.604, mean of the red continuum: 0.609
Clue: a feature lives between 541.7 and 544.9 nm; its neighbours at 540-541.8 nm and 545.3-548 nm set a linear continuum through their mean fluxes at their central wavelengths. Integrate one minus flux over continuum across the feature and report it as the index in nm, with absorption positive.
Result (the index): 0.02 nm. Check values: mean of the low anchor 0.607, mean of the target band 0.601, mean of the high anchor 0.601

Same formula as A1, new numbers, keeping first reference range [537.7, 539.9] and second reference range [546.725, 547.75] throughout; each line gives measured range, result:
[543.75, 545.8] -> 0.01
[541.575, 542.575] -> -0.02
